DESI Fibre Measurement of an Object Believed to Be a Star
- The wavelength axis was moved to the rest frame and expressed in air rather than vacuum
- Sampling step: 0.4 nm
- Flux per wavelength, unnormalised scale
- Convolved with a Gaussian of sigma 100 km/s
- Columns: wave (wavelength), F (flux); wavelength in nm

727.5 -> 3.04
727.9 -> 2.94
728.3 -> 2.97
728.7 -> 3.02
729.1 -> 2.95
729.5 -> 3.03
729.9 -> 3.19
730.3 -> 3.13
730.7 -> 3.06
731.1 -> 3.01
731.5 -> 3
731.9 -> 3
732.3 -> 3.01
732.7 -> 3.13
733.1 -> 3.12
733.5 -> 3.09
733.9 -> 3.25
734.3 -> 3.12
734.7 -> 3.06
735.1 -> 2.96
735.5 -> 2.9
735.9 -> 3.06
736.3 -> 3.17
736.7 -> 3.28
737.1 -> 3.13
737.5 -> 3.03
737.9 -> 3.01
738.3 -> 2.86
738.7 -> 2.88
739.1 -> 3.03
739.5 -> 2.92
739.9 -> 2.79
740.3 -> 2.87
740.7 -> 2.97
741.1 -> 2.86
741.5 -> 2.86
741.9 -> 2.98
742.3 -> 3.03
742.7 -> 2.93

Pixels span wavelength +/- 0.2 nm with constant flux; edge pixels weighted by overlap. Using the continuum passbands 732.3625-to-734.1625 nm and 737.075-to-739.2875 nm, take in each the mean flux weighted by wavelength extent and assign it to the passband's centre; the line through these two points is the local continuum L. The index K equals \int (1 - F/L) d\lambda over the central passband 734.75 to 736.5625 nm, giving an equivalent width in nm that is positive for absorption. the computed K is 0.01 nm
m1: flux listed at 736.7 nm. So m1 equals 3.28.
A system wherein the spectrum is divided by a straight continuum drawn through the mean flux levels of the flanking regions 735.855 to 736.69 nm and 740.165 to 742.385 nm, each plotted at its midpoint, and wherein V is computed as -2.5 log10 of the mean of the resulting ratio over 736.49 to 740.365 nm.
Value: 0.03 mag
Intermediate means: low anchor 3.16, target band 2.98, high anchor 2.92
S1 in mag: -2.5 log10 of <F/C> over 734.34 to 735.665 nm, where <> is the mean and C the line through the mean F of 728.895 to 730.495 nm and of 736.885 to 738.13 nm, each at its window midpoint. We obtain 0.02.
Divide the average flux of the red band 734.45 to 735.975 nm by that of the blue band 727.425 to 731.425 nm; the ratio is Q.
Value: 0.99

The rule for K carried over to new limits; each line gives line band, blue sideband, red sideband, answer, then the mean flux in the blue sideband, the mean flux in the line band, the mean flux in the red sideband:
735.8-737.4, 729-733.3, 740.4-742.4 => -0.089 nm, 3.06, 3.16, 2.93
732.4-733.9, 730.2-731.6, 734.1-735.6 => -0.047 nm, 3.05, 3.12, 3.02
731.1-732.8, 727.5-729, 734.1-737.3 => 0.004 nm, 2.98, 3.03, 3.08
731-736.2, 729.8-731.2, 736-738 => 0.089 nm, 3.1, 3.06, 3.13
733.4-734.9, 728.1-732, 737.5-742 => -0.074 nm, 3.04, 3.13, 2.92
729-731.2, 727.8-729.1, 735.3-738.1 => -0.053 nm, 2.98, 3.07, 3.08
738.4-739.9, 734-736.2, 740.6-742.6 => 0.029 nm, 3.04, 2.92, 2.94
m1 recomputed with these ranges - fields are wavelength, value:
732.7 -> 3.13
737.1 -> 3.13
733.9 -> 3.25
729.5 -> 3.03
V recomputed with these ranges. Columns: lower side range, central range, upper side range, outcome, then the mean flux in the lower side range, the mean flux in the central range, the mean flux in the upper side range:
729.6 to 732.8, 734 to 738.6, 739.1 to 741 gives -0.03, 3.06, 3.05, 2.9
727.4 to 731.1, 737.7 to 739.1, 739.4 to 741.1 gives -0.01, 3.04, 2.93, 2.88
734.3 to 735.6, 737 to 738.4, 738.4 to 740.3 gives -0.03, 3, 3.01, 2.9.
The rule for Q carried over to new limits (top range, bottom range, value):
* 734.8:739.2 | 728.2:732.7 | 1.00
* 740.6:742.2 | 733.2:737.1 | 0.94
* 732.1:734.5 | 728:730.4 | 1.03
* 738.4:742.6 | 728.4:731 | 0.95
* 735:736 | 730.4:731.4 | 0.98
